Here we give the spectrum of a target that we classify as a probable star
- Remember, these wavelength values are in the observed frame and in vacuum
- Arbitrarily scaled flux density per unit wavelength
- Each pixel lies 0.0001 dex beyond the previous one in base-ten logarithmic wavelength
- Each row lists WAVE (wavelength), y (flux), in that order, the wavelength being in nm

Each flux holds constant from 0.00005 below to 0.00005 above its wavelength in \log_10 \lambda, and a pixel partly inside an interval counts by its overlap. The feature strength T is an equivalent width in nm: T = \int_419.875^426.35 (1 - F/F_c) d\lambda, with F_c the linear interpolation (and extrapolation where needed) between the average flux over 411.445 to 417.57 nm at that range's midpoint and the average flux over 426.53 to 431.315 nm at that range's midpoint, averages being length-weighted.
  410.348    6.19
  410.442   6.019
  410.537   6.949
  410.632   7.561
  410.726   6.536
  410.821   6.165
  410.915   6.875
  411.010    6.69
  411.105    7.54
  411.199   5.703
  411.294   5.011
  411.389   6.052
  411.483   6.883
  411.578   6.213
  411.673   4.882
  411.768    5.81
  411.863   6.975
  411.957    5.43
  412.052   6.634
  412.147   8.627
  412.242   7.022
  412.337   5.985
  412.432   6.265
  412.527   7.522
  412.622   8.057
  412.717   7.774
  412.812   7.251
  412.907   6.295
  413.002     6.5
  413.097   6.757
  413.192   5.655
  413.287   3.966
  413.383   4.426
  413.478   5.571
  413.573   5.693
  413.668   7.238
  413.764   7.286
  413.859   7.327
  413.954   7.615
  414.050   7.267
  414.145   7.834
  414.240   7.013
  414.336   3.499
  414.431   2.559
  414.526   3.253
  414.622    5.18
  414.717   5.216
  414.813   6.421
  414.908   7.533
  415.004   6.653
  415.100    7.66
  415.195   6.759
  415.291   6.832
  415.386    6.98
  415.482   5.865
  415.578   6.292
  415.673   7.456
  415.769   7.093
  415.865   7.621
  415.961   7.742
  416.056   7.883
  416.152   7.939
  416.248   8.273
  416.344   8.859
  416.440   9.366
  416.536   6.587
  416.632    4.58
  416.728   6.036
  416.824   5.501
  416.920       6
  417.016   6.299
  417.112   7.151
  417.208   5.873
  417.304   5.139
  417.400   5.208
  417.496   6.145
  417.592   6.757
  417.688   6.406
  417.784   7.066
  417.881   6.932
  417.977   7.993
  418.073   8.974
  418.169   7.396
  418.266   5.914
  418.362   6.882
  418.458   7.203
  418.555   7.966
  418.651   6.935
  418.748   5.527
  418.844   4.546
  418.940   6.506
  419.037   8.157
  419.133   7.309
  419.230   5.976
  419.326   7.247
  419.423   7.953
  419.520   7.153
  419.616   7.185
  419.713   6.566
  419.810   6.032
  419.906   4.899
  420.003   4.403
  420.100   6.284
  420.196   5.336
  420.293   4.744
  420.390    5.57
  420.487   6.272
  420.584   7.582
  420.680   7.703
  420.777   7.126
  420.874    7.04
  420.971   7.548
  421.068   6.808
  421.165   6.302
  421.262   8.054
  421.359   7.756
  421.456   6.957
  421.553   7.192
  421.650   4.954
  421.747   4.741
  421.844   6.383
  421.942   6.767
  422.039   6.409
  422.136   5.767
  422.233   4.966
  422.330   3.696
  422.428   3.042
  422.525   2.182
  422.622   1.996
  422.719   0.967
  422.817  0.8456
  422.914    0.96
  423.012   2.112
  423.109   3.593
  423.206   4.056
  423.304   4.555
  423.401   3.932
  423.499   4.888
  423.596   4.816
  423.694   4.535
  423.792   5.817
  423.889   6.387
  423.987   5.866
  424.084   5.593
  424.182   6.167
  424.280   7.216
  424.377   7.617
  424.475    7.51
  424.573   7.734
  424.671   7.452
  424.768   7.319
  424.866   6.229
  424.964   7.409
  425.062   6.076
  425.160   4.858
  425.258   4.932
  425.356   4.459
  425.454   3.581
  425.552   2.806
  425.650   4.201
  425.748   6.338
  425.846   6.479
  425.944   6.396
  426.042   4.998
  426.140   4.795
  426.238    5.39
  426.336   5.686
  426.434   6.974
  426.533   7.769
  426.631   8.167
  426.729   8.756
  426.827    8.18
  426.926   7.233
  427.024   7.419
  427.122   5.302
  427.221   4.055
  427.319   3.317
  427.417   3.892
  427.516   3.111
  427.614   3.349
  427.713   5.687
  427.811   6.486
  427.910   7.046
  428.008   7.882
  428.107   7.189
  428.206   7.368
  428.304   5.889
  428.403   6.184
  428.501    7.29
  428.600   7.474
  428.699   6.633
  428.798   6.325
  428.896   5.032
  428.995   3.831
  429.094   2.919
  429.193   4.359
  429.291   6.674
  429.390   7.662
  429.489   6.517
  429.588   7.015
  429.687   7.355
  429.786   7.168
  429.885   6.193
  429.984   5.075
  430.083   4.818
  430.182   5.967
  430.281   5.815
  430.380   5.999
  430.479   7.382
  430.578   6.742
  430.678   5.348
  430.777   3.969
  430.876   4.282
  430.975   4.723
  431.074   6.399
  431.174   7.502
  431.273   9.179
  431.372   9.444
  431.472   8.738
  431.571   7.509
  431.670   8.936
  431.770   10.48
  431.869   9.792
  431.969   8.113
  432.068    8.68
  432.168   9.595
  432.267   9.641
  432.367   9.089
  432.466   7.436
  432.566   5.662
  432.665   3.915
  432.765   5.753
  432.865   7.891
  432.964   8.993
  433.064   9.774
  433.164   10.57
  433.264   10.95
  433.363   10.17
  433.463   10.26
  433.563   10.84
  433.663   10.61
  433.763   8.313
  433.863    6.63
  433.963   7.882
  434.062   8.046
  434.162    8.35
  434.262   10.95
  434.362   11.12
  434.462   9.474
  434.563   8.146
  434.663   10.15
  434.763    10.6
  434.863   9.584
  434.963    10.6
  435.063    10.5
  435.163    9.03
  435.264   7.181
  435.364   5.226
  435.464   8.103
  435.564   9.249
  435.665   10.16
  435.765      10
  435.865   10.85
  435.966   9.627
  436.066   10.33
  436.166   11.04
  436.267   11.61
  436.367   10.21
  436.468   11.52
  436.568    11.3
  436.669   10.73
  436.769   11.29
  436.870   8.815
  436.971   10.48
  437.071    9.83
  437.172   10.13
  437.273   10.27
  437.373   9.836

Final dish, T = 0.87 nm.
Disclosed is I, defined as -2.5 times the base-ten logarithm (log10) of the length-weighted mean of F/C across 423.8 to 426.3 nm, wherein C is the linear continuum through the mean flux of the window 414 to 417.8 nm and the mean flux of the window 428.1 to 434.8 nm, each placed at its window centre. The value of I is 0.20 mag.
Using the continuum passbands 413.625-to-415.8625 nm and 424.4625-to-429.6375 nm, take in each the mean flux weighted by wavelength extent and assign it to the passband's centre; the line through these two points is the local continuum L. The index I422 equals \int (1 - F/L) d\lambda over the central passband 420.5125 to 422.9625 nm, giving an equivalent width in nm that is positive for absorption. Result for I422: 0.33 nm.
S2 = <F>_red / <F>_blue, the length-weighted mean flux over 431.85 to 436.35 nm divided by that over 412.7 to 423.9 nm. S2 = 1.50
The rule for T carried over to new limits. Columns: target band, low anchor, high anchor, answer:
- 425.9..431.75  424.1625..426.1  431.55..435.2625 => 0.83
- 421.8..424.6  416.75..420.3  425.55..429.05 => 0.70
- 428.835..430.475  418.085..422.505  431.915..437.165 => 0.49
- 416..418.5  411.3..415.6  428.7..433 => -0.17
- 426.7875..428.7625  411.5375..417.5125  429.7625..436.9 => 0.47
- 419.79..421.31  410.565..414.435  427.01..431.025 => -0.06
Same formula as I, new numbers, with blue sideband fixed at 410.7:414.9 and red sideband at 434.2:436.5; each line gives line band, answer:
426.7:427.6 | 0.46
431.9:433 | 0.20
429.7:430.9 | 0.47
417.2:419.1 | 0.06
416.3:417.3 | 0.05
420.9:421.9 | 0.14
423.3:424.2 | 0.45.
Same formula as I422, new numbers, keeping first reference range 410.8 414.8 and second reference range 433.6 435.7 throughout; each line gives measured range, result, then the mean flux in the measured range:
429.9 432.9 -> 0.53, 7.12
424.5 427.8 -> 0.89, 5.79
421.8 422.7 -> 0.36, 4.45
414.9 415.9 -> -0.06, 6.94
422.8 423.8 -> 0.52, 3.65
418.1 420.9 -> 0.21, 6.55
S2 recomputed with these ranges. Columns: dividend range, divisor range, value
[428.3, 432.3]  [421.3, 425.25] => 1.31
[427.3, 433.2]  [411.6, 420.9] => 1.03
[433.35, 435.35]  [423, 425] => 1.61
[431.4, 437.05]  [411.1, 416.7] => 1.42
